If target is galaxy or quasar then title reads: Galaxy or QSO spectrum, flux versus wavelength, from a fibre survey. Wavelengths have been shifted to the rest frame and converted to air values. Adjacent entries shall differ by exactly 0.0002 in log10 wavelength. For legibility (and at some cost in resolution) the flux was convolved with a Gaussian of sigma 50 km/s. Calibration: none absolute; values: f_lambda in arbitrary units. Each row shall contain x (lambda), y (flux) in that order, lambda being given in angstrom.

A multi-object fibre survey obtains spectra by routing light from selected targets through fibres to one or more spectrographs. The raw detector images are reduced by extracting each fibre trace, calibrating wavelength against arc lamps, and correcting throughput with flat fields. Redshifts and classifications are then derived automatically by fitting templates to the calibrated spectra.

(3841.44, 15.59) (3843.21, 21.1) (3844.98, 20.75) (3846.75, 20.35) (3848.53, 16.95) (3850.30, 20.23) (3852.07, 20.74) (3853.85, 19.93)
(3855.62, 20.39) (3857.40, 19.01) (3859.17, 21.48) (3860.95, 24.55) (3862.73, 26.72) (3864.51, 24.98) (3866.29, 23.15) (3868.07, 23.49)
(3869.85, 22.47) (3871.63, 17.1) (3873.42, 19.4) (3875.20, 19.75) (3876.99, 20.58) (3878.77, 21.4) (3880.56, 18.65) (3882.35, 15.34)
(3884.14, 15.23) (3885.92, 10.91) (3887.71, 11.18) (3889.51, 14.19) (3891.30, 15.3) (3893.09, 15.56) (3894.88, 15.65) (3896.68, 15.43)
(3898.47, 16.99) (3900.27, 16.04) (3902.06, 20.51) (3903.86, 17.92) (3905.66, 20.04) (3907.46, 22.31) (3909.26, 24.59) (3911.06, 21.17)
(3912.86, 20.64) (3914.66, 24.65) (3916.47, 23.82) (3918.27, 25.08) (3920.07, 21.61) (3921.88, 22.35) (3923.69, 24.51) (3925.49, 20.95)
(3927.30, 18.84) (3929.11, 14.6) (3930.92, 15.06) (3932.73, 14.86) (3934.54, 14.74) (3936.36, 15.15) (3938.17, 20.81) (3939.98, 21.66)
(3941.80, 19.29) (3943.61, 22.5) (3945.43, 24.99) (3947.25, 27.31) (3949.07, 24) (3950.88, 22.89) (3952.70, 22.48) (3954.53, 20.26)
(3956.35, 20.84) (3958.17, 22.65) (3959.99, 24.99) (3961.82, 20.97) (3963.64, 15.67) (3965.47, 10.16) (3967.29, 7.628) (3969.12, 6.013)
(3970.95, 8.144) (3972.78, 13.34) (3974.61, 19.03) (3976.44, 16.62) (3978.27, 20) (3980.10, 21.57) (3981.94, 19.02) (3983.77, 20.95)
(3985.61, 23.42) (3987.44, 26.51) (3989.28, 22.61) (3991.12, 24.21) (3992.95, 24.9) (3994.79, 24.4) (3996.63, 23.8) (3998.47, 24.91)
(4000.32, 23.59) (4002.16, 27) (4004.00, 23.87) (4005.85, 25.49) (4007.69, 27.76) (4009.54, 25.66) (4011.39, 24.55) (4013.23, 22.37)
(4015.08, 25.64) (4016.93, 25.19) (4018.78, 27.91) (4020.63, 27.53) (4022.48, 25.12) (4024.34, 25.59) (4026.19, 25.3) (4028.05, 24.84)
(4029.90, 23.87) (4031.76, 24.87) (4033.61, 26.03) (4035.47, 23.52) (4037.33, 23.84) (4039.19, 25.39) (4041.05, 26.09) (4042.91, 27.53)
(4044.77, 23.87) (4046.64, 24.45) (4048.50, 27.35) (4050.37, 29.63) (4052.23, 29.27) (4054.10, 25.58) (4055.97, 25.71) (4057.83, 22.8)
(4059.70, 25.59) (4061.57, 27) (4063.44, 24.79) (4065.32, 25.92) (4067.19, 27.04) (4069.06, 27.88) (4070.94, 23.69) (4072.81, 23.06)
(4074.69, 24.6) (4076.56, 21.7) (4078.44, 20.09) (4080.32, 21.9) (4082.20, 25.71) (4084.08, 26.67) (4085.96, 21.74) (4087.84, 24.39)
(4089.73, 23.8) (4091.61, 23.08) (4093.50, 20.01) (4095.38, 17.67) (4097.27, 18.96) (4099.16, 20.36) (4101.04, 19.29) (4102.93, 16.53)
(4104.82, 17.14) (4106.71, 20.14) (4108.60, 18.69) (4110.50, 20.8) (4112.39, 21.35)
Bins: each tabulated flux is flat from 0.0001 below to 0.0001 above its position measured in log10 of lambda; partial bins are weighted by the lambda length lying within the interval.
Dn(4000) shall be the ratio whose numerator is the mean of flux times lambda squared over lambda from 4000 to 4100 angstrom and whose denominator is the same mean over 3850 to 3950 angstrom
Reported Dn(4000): 1.3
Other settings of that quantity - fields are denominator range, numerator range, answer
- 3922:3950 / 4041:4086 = 1.34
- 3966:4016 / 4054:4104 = 1.14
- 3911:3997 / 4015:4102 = 1.29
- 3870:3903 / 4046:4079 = 1.66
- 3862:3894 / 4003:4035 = 1.47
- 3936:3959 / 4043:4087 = 1.20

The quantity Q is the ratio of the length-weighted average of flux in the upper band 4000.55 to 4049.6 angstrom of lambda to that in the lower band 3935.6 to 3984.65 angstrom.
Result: 1.35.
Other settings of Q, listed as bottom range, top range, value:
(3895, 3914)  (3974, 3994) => 1.12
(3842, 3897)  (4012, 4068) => 1.34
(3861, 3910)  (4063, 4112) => 1.18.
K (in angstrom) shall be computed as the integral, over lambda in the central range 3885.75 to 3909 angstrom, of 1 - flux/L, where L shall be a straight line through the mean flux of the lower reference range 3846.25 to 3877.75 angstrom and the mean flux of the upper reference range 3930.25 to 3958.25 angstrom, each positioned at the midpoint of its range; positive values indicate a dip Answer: 4.7 angstrom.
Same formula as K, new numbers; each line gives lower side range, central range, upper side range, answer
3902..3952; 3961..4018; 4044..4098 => 4.2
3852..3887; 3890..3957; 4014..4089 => 4.9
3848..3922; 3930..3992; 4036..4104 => 6.7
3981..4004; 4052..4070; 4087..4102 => -3.4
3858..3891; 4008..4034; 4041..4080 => -1.4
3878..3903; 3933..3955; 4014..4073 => -2.1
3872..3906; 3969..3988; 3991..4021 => 4.3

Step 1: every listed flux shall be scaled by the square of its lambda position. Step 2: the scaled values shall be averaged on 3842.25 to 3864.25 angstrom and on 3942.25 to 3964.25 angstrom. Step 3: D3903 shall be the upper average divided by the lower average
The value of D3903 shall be 1.12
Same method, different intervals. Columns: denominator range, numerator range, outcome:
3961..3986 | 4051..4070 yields 1.74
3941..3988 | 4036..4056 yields 1.42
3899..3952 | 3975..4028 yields 1.21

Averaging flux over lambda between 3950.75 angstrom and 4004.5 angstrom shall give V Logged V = 20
